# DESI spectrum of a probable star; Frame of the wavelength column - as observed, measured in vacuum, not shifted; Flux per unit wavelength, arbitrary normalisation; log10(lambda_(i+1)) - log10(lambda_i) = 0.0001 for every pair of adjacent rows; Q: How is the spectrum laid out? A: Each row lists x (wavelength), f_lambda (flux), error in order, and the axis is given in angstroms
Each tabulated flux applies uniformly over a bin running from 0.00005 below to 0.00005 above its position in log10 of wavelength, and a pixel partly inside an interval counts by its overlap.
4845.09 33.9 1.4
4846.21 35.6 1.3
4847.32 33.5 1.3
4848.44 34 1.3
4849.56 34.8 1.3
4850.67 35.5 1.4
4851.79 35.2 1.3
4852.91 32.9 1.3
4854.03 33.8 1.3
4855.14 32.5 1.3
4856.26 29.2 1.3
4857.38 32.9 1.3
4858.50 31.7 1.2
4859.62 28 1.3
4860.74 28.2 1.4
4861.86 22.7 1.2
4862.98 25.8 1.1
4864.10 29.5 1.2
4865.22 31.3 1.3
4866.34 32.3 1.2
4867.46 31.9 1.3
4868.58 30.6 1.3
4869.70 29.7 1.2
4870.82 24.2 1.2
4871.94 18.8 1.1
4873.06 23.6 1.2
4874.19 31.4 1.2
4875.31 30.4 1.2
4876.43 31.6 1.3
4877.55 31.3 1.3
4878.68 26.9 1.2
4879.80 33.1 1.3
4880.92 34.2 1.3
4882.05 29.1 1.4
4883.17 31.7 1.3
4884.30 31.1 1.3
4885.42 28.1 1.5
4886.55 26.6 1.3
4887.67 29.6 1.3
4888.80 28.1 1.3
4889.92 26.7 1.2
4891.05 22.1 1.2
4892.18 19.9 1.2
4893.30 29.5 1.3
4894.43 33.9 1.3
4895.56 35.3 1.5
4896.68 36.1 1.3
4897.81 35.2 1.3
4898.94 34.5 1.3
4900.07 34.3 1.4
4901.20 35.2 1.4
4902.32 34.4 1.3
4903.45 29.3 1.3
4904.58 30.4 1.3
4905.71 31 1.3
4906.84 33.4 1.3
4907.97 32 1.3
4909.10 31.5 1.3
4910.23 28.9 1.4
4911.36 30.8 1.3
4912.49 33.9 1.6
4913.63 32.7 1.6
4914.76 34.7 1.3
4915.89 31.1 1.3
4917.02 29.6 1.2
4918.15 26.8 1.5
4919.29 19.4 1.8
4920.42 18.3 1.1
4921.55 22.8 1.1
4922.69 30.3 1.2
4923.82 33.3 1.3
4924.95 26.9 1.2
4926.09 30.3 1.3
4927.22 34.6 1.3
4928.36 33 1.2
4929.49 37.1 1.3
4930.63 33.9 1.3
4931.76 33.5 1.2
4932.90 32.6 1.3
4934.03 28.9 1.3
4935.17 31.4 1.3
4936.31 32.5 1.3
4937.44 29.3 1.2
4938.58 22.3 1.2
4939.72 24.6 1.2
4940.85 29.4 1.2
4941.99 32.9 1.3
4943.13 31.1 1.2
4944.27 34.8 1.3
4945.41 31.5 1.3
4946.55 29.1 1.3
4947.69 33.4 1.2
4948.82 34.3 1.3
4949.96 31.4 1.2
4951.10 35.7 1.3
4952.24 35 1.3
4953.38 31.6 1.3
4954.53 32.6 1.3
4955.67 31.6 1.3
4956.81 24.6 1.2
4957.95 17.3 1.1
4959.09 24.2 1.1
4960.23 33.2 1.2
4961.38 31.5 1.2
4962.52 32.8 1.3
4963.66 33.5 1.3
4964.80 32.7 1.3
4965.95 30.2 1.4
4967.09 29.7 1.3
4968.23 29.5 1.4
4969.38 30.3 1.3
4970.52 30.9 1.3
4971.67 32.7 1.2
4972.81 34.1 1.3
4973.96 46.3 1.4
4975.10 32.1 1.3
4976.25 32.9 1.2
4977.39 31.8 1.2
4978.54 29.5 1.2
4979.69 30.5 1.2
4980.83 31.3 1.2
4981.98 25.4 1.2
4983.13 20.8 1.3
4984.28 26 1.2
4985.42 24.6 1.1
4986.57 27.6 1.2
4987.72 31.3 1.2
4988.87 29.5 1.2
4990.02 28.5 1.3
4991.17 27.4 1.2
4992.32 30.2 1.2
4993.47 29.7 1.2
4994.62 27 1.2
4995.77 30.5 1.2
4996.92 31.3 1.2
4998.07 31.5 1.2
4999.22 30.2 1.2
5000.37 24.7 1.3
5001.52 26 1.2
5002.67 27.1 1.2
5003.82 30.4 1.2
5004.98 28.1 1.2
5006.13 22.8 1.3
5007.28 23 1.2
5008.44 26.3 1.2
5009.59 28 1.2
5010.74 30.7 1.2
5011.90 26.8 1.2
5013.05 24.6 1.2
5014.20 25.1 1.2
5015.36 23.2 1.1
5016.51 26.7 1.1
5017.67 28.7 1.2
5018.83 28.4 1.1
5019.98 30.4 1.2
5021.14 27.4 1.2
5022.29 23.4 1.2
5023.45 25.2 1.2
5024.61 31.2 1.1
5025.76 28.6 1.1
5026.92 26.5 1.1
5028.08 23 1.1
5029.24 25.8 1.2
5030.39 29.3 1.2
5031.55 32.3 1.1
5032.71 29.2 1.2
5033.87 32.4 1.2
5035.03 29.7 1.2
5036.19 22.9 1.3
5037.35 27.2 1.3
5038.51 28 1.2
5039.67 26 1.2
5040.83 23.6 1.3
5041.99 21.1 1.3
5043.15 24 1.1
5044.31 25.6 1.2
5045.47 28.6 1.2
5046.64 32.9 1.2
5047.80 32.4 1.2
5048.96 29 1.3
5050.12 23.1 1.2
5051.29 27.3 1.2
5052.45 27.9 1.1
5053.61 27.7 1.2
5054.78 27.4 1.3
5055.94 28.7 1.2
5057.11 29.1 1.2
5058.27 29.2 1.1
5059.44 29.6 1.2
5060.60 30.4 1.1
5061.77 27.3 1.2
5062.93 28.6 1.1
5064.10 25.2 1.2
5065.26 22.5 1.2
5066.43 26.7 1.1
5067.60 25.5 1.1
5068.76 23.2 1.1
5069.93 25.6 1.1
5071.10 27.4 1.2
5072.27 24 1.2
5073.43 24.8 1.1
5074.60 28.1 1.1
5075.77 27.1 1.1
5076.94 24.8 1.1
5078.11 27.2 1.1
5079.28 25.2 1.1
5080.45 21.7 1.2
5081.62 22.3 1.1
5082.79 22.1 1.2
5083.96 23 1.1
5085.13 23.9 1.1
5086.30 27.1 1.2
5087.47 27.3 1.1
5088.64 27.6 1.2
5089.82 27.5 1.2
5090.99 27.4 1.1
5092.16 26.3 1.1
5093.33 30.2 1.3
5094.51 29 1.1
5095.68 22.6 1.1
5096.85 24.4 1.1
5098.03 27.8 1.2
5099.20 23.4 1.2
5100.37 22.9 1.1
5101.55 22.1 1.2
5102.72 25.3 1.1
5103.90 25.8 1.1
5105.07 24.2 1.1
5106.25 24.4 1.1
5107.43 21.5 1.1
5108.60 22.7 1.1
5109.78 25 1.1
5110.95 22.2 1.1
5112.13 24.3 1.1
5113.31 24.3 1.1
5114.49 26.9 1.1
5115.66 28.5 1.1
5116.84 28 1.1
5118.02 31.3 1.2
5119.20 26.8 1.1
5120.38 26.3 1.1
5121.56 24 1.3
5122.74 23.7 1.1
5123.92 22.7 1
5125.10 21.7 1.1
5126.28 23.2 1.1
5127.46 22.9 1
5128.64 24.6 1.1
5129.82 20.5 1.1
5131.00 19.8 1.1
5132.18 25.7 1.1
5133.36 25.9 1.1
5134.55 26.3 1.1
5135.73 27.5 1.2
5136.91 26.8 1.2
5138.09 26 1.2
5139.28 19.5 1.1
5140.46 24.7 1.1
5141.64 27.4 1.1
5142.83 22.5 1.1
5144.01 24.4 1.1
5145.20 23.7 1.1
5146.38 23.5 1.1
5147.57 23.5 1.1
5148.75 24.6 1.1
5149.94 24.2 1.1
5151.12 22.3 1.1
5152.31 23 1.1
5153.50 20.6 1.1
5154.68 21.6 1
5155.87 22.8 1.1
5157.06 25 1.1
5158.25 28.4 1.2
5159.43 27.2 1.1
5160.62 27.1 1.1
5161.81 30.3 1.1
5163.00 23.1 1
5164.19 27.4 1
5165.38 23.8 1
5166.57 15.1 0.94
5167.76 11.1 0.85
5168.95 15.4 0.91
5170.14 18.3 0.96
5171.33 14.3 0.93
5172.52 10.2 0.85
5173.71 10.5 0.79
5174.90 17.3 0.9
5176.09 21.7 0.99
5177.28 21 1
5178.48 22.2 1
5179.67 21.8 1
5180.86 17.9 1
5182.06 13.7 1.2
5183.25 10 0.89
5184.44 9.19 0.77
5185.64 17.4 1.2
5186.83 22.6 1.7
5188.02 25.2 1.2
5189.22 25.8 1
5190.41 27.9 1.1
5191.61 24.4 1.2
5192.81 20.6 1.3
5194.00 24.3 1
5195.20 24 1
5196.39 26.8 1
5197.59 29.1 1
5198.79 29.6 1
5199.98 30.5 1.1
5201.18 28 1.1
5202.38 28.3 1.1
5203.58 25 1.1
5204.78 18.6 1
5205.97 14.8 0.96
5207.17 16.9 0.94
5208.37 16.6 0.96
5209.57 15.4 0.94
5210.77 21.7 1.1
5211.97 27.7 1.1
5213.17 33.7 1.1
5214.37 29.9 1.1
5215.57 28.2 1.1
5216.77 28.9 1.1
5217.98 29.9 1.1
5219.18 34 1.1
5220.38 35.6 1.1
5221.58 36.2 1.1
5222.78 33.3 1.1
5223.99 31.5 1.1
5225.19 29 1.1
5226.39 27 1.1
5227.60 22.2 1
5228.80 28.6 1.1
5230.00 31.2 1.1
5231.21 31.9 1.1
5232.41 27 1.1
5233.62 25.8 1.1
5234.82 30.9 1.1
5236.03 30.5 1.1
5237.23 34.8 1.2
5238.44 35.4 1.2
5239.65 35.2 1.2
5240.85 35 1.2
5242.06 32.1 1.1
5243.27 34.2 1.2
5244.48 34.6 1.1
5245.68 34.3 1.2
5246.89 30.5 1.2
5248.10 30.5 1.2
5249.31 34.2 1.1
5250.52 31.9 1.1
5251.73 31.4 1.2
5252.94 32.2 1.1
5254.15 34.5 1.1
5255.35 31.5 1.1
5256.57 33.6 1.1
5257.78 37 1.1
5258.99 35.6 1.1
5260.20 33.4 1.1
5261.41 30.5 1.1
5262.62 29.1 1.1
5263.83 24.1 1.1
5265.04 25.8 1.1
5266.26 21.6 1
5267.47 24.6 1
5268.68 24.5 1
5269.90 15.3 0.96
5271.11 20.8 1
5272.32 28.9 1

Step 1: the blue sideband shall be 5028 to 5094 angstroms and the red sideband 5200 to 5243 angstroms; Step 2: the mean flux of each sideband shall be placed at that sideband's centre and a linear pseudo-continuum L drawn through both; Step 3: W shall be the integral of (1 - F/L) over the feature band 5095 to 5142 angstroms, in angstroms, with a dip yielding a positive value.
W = 4.7 angstroms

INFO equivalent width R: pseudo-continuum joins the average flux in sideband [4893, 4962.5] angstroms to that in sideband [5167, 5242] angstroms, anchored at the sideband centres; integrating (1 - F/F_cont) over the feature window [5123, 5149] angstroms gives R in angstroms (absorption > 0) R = 2.18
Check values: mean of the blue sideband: 30.9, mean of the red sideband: 24.6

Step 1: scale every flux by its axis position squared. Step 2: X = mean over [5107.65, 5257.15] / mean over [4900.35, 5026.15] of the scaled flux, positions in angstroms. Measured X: 0.93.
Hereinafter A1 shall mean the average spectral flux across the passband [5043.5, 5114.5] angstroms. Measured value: 26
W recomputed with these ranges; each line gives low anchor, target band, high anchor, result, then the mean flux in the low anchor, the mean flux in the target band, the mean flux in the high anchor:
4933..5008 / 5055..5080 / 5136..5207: -0.51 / 29.8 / 26.7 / 22.1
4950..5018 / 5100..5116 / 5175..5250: 2.05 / 29.2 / 24.2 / 26.7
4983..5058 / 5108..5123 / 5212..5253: 1.81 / 27.5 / 25.7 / 31.5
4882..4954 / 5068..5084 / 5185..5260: 2.64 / 30.7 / 24.8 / 28.8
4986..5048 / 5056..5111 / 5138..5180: -1.64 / 27.6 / 25.6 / 21.8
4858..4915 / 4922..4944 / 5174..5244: -1.06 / 30.1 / 30.9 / 26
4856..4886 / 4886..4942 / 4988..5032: -3.00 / 29.2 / 30.3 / 27.6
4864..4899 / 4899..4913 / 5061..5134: -1.50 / 29.6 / 32.2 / 25.1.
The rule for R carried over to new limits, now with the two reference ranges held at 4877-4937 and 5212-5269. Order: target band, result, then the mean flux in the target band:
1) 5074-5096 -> 3.5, 25.8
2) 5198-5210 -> 3.3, 22.6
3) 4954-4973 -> 0.4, 30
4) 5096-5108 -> 2.6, 24.1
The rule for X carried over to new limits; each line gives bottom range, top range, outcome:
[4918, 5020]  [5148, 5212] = 0.79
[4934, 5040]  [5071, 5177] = 0.87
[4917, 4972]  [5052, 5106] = 0.91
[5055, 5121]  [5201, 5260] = 1.22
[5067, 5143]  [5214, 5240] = 1.29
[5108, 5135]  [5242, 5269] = 1.32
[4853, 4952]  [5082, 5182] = 0.85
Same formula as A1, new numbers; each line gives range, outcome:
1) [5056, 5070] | 27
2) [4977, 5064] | 27.7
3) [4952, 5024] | 28.9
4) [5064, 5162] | 24.9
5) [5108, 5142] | 24.8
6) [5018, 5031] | 27.2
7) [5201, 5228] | 26.6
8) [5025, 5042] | 27.3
